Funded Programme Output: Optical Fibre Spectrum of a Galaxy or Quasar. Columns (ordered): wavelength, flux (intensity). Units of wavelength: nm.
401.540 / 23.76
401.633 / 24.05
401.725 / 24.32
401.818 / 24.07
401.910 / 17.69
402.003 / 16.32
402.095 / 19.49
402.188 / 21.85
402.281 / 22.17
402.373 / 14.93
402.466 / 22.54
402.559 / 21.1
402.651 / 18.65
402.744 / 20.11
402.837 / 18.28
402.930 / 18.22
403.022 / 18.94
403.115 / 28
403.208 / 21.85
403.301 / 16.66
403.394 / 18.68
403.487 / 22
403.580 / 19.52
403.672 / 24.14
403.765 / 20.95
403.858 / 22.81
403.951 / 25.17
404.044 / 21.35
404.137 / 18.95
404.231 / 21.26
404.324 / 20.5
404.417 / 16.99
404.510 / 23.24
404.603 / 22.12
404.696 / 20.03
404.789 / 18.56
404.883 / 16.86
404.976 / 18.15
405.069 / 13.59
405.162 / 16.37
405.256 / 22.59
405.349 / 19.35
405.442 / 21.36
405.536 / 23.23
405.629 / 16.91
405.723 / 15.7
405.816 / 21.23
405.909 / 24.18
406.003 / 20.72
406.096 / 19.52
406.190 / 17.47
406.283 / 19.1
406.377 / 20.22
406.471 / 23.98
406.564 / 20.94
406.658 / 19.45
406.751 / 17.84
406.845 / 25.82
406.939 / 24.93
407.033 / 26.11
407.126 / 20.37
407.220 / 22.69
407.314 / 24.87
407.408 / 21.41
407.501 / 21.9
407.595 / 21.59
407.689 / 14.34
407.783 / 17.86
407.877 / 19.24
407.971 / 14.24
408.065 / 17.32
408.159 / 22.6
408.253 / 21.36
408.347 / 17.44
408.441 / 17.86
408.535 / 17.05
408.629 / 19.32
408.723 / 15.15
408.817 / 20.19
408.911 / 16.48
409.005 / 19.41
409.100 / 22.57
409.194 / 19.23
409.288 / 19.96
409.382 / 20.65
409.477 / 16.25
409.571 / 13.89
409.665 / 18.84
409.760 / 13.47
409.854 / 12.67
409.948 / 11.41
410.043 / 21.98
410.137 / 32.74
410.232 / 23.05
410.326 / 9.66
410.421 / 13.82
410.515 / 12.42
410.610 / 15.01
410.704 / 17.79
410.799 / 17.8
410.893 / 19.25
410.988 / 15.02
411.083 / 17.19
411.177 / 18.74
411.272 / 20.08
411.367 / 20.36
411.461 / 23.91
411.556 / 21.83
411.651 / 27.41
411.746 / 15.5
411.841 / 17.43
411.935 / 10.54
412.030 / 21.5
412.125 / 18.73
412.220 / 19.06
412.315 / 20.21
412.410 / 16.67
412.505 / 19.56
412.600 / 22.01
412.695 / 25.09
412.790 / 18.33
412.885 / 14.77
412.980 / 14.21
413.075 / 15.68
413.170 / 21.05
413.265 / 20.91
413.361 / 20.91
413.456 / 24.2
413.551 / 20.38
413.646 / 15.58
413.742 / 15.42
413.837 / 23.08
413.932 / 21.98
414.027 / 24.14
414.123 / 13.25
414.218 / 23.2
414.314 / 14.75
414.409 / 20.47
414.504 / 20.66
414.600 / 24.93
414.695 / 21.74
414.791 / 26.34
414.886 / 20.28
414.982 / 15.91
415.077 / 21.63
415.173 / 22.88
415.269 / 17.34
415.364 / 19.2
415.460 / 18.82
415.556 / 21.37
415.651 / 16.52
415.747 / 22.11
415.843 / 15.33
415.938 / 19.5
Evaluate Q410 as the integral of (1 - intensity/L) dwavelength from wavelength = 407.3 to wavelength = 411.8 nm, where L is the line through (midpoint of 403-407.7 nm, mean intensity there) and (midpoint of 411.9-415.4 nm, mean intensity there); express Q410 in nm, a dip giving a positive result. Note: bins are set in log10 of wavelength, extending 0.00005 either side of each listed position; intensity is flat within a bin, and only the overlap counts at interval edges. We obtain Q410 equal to 0.37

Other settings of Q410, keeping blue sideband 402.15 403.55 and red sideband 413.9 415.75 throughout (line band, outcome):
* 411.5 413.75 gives 0.13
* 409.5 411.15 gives 0.28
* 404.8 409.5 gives 0.12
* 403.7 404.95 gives -0.03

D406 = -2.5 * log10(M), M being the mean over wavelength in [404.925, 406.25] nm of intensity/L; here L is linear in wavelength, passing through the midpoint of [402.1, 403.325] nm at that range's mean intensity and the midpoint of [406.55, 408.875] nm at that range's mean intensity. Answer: 0.05 mag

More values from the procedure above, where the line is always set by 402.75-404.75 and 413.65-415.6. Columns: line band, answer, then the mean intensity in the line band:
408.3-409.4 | 0.10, 18.7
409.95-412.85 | 0.08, 18.9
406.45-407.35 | -0.10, 22.6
